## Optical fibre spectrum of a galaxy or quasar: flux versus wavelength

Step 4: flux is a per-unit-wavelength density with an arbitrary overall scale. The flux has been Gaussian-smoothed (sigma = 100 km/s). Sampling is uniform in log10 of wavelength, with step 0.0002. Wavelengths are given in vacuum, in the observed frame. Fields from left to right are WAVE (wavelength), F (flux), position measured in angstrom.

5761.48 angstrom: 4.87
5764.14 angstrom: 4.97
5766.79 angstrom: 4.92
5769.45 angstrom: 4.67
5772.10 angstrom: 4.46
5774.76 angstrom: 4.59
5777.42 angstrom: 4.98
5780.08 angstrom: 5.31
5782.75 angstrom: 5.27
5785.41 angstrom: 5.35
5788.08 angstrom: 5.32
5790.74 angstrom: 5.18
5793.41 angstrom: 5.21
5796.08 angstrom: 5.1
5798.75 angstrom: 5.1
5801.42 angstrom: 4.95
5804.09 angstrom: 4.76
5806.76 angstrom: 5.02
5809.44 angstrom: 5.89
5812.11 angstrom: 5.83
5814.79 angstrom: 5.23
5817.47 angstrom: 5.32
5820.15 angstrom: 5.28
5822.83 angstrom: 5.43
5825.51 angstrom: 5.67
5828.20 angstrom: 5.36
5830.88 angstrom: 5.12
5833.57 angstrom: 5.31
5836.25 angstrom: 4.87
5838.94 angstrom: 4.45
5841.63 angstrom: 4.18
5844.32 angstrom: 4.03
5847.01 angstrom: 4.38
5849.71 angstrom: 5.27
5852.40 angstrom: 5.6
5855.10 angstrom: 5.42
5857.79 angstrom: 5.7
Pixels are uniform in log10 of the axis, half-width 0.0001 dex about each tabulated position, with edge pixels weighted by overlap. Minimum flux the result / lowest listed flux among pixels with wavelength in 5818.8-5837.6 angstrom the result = 4.87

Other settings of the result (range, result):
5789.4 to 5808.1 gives 4.76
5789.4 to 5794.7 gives 5.18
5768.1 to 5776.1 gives 4.46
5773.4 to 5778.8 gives 4.59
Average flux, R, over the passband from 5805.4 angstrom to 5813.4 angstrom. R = 5.58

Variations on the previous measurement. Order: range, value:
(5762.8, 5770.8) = 4.85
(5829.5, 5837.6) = 5.1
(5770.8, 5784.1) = 4.92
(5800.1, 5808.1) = 4.91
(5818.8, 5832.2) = 5.37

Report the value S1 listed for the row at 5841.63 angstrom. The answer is 4.18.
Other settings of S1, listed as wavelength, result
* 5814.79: 5.23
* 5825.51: 5.67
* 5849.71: 5.27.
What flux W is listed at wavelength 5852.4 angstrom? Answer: 5.6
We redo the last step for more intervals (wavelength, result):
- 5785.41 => 5.35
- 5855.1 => 5.42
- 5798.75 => 5.1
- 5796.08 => 5.1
